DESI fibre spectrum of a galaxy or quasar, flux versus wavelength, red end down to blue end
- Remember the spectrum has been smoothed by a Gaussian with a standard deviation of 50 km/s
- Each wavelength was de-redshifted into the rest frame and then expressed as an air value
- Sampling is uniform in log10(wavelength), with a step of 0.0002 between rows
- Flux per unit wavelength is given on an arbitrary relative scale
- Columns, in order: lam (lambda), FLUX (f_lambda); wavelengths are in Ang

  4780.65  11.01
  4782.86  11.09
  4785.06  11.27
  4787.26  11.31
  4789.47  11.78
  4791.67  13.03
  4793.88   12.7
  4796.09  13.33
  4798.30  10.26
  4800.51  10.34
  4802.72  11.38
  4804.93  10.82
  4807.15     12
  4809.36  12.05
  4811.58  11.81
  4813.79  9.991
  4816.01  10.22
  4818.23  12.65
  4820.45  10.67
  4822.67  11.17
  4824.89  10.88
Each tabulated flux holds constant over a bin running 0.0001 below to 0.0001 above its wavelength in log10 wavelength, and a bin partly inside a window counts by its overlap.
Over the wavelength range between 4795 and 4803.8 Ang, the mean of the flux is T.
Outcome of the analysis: 11.3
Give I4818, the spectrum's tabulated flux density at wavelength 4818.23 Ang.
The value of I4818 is 12.65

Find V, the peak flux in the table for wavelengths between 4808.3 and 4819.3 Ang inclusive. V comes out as 12.65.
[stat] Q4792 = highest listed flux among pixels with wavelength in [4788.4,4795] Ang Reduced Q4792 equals 13.03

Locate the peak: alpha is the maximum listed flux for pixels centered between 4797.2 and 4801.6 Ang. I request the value 10.34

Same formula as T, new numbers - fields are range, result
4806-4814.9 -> 11.5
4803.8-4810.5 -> 11.6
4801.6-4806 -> 11.1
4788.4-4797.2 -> 12.7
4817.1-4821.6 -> 11.6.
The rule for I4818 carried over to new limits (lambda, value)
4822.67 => 11.17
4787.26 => 11.31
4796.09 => 13.33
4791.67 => 13.03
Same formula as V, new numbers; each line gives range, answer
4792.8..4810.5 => 13.33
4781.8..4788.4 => 11.31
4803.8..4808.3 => 12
